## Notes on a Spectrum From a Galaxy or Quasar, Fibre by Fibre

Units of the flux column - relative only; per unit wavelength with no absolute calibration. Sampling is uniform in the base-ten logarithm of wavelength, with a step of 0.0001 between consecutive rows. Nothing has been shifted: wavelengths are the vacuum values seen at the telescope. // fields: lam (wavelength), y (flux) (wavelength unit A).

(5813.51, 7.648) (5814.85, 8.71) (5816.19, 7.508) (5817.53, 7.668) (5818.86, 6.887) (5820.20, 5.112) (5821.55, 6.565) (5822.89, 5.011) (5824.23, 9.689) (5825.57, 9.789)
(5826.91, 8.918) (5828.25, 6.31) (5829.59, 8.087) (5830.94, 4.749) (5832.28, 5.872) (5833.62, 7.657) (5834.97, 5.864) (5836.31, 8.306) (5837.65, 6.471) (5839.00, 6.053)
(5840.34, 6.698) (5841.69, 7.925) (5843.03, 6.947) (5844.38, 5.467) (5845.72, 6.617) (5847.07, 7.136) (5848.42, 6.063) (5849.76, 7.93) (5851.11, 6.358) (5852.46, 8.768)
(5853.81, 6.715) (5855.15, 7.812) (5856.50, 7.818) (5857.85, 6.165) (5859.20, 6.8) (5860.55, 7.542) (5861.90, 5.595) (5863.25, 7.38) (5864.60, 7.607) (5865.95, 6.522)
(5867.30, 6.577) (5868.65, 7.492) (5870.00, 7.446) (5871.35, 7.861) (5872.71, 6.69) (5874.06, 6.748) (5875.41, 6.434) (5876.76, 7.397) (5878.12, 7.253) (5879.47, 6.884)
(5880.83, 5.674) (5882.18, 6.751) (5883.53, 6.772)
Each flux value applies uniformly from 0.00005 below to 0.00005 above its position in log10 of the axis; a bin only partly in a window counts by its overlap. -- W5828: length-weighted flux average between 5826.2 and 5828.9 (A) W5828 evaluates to 7.67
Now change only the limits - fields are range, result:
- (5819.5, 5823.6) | 5.6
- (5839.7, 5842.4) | 7.31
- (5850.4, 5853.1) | 7.54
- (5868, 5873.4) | 7.37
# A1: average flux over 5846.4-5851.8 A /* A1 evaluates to 6.87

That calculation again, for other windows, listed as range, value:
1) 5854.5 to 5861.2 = 7.22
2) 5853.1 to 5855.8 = 7.29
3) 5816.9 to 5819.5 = 7.3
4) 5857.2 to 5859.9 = 6.49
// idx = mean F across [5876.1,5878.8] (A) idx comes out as 7.32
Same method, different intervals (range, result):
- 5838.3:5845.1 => 6.62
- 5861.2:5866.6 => 6.78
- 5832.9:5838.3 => 7.07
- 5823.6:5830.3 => 8.53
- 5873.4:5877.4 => 6.87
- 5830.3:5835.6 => 6.04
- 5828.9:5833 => 6.25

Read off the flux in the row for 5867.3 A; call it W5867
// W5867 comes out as 6.577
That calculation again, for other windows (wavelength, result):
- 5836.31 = 8.306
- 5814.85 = 8.71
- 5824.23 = 9.689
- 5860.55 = 7.542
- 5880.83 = 5.674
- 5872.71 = 6.69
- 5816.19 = 7.508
